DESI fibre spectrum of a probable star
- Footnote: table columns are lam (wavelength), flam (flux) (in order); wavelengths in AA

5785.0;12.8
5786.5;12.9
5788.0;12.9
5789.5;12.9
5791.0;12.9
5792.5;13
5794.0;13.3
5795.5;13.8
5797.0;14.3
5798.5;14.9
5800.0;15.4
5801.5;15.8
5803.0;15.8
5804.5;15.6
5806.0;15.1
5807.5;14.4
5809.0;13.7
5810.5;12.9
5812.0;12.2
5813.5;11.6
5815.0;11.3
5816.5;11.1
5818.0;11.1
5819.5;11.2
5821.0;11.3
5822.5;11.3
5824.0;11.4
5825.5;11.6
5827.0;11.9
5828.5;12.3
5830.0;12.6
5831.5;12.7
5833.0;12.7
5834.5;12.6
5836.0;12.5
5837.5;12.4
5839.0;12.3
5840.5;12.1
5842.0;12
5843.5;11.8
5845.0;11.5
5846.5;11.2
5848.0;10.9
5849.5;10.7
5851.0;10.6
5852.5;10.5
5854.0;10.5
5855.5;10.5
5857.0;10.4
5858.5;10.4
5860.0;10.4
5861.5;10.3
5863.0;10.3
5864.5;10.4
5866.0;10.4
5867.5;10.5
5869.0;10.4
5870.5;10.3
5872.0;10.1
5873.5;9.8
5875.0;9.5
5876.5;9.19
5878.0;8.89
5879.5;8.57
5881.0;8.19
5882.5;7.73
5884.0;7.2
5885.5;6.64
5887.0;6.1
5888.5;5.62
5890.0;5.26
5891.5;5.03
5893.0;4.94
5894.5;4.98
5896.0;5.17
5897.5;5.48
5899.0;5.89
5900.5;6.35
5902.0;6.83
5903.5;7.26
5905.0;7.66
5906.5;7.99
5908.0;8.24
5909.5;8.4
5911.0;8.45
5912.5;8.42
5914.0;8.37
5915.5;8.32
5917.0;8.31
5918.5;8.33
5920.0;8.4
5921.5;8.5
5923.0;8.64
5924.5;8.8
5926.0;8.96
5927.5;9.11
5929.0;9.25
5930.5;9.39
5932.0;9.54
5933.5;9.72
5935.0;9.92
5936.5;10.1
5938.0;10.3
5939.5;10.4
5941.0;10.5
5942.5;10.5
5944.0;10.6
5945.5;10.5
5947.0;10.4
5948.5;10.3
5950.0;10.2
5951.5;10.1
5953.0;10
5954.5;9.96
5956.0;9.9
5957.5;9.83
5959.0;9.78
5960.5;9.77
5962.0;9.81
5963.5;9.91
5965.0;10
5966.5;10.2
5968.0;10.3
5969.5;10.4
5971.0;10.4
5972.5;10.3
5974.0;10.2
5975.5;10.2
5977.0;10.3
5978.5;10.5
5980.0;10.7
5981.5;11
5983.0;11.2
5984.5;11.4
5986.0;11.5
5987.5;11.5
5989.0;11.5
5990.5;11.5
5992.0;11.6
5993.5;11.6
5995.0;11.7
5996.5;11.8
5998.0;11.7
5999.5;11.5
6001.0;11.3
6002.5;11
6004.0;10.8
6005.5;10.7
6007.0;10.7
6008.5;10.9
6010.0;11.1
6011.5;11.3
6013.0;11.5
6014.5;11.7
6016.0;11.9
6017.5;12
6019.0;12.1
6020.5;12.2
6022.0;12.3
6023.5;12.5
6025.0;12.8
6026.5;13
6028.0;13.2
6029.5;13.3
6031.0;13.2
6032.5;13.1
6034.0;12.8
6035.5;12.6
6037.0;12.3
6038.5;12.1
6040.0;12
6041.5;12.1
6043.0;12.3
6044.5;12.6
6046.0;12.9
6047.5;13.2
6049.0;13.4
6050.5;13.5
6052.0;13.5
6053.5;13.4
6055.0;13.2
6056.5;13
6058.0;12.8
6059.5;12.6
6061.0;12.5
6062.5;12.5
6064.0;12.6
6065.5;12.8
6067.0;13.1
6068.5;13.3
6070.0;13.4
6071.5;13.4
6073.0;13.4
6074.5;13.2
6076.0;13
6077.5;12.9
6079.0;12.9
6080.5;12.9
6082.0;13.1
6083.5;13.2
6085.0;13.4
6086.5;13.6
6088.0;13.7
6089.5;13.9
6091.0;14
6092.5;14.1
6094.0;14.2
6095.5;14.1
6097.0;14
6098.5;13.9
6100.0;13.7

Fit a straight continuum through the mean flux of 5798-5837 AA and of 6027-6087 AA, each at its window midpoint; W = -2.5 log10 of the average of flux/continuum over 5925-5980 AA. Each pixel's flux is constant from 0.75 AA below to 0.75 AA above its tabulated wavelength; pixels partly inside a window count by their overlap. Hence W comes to 0.273 mag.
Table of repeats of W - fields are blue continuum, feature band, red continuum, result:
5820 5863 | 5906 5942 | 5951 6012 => 0.22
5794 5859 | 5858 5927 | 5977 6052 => 0.44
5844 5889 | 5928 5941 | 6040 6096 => 0.10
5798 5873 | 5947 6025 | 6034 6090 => 0.16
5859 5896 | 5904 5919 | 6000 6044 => 0.12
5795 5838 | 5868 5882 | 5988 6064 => 0.33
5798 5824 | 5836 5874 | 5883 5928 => -0.05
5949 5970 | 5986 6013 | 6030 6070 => -0.01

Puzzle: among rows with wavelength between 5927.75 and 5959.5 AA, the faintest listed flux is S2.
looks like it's 9.25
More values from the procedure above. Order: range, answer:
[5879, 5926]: 4.94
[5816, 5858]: 10.4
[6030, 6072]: 12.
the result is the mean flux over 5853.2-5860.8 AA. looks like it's 10.4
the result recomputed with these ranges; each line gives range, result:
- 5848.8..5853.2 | 10.6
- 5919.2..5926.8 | 8.66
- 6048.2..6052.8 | 13.5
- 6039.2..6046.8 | 12.4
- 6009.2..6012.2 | 11.2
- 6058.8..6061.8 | 12.5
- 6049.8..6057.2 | 13.3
